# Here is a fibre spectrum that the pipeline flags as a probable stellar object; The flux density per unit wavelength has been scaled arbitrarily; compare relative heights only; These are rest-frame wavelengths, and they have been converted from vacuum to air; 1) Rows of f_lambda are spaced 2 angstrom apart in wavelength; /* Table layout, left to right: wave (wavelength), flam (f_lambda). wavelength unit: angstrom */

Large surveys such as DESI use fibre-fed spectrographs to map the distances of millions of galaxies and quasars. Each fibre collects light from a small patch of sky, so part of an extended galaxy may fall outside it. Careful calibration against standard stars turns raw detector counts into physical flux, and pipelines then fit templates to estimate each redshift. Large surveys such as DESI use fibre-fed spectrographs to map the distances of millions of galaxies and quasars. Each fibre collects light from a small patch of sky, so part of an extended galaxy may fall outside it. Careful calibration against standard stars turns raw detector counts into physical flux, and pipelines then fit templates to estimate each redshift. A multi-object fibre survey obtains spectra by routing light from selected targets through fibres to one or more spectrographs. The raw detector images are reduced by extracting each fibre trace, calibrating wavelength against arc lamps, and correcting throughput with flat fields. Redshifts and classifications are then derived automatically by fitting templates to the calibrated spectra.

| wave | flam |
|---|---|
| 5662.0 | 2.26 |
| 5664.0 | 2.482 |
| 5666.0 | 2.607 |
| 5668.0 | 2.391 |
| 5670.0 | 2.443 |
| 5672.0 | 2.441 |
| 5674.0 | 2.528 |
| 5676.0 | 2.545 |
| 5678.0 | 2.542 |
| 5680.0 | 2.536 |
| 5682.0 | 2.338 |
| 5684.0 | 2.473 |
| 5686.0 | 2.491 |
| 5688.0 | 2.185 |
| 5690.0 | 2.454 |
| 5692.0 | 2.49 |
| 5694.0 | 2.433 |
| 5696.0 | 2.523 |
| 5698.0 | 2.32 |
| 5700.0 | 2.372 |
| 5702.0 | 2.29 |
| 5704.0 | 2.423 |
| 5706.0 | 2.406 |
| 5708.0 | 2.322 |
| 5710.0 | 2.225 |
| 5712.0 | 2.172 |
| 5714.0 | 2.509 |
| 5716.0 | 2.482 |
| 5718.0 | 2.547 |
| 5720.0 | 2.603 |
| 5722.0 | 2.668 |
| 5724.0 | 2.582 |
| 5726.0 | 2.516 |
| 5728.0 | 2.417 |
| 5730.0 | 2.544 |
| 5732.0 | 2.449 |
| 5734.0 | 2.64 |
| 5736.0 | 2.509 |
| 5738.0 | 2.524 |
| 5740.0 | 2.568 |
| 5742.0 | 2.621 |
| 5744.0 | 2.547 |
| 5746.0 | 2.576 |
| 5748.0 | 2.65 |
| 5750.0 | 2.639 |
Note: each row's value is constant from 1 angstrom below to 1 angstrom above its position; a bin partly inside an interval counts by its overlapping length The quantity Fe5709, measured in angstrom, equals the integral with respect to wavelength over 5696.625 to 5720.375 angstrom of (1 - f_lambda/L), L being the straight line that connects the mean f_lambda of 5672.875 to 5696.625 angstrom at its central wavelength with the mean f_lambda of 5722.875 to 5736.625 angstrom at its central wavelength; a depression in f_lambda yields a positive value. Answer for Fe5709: 1.0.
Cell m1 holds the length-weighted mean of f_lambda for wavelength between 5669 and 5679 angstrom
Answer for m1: 2.5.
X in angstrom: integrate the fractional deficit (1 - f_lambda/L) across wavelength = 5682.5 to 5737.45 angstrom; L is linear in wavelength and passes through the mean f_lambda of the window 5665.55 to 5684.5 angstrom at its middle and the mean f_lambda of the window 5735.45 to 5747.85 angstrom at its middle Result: 1.7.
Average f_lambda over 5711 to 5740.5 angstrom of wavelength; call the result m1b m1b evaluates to 2.51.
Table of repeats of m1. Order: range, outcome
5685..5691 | 2.38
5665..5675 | 2.48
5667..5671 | 2.42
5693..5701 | 2.41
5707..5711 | 2.27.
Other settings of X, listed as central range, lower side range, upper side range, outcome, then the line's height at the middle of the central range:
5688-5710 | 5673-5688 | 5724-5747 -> 1.0 angstrom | 2.5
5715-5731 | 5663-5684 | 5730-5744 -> -0.1 angstrom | 2.54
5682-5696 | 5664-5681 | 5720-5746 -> 0.5 angstrom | 2.52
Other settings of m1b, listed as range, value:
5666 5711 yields 2.42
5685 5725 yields 2.42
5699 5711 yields 2.34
